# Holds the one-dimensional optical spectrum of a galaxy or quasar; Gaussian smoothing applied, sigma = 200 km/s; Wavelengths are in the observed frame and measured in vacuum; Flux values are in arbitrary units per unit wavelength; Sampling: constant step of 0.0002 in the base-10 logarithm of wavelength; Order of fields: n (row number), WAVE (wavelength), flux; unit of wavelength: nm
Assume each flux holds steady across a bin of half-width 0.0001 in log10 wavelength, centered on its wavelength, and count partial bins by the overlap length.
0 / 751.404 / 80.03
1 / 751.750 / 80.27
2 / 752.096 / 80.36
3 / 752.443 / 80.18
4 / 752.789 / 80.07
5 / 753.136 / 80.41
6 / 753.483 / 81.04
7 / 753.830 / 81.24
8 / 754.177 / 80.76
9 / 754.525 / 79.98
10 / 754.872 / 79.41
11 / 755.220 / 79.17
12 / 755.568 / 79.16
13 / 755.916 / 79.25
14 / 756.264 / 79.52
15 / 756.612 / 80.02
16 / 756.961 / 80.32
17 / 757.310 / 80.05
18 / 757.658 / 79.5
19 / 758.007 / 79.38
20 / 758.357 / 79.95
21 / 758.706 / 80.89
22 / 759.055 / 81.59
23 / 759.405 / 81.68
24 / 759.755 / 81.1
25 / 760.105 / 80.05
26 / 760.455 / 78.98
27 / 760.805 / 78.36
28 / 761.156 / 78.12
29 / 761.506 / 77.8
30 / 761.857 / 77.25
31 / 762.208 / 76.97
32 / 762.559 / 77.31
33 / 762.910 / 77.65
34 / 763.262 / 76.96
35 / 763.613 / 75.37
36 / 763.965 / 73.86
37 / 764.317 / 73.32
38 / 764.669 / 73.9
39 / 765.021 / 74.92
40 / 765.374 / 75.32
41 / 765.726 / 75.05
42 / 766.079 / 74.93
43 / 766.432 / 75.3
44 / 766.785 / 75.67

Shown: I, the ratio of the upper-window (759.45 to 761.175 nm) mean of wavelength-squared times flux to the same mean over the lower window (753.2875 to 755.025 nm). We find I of 1.0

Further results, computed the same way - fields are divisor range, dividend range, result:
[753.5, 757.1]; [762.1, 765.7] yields 0.97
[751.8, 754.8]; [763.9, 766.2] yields 0.95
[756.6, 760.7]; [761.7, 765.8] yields 0.96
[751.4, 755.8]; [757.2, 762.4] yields 1.01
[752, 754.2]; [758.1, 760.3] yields 1.02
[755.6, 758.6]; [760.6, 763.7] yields 0.98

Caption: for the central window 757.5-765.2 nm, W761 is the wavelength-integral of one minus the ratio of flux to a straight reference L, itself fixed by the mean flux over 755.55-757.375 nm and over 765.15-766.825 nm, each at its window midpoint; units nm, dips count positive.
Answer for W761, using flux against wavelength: -0.052 nm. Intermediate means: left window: 79.7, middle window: 77.9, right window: 75.2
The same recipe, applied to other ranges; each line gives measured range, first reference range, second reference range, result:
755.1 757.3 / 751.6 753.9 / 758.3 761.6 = 0.02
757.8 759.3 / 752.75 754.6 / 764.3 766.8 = -0.04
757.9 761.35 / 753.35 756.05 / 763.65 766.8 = -0.11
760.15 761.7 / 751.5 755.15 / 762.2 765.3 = -0.03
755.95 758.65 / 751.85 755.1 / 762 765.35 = -0.04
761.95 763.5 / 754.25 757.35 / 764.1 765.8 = -0.03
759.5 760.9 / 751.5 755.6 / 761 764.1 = -0.04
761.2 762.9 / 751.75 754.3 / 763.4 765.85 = -0.03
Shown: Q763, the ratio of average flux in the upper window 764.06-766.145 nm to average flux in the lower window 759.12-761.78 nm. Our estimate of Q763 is 0.9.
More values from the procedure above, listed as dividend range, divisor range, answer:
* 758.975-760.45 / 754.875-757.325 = 1.02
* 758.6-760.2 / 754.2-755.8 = 1.02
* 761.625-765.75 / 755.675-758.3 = 0.95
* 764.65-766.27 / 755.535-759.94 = 0.93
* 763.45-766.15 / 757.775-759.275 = 0.93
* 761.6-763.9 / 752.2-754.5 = 0.95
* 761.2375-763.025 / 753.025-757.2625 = 0.97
